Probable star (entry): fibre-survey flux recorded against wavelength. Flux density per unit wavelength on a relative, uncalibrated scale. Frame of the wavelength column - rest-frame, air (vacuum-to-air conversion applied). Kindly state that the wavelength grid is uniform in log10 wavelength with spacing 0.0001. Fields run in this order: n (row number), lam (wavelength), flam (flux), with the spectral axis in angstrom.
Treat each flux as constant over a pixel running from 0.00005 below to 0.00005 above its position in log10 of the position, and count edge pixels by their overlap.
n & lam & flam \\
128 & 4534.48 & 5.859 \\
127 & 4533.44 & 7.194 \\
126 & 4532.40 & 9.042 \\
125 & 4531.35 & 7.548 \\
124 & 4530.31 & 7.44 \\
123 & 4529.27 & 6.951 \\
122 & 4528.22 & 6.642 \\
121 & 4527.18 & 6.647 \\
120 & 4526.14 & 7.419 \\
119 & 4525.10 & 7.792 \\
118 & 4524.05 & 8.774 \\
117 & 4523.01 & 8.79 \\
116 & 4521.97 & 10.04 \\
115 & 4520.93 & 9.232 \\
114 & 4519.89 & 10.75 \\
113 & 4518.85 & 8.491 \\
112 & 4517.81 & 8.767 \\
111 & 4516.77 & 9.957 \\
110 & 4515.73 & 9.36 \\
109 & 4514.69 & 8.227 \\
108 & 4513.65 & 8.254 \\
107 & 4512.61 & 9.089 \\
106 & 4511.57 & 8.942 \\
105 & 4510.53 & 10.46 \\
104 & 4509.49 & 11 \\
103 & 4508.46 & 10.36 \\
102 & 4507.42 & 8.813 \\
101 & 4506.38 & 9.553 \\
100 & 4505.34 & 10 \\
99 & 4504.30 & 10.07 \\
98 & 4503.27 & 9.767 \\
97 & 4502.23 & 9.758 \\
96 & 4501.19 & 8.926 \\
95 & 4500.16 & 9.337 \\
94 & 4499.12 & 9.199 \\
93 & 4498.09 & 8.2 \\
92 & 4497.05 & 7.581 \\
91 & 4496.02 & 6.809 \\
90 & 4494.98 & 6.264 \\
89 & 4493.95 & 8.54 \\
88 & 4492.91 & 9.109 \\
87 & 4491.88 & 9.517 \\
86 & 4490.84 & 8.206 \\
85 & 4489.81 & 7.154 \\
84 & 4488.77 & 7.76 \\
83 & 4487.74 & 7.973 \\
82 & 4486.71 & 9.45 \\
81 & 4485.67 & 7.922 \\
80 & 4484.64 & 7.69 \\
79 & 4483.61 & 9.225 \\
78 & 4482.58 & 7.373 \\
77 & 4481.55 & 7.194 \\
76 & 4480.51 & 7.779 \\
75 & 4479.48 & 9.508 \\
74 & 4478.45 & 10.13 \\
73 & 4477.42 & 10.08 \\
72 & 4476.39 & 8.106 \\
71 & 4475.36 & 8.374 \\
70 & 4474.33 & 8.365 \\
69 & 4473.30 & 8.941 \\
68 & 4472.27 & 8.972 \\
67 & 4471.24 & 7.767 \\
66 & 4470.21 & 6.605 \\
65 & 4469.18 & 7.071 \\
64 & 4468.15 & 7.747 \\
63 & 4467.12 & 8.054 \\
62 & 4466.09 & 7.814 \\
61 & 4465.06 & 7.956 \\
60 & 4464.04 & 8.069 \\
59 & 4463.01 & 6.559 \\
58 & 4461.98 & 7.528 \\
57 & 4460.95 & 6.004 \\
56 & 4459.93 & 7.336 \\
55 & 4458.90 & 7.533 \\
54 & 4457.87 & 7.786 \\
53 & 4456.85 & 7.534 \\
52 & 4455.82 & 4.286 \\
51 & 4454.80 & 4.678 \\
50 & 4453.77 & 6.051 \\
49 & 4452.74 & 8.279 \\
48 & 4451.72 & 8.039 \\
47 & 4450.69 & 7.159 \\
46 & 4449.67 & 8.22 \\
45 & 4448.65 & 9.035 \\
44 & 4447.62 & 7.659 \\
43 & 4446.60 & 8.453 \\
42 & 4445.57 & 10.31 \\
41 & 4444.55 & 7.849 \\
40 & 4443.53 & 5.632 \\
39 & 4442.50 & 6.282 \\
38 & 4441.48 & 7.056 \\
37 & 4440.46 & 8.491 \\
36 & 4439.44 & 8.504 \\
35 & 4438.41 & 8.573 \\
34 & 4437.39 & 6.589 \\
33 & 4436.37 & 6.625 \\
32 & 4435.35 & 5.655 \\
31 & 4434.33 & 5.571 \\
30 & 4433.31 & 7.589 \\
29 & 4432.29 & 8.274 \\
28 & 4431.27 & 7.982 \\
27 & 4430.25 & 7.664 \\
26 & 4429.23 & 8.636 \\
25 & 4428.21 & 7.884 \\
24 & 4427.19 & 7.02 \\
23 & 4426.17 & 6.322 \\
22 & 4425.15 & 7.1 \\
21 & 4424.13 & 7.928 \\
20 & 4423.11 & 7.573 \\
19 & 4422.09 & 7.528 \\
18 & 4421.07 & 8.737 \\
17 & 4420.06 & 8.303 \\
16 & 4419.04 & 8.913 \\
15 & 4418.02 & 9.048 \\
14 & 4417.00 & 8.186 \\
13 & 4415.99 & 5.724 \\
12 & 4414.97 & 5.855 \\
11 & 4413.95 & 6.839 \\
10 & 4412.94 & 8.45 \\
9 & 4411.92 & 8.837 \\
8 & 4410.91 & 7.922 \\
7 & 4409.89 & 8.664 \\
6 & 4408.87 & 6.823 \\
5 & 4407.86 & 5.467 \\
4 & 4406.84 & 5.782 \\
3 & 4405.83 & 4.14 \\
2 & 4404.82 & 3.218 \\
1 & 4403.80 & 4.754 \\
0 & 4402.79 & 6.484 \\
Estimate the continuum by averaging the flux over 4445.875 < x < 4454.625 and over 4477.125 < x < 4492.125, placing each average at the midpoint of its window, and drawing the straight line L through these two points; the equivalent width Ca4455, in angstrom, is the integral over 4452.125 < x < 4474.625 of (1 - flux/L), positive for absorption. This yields 2.0 angstrom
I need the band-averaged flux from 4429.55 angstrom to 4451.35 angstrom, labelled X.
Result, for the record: 7.59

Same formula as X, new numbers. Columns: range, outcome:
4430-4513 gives 8.07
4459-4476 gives 7.7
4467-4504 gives 8.36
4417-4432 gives 7.91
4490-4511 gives 9.04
